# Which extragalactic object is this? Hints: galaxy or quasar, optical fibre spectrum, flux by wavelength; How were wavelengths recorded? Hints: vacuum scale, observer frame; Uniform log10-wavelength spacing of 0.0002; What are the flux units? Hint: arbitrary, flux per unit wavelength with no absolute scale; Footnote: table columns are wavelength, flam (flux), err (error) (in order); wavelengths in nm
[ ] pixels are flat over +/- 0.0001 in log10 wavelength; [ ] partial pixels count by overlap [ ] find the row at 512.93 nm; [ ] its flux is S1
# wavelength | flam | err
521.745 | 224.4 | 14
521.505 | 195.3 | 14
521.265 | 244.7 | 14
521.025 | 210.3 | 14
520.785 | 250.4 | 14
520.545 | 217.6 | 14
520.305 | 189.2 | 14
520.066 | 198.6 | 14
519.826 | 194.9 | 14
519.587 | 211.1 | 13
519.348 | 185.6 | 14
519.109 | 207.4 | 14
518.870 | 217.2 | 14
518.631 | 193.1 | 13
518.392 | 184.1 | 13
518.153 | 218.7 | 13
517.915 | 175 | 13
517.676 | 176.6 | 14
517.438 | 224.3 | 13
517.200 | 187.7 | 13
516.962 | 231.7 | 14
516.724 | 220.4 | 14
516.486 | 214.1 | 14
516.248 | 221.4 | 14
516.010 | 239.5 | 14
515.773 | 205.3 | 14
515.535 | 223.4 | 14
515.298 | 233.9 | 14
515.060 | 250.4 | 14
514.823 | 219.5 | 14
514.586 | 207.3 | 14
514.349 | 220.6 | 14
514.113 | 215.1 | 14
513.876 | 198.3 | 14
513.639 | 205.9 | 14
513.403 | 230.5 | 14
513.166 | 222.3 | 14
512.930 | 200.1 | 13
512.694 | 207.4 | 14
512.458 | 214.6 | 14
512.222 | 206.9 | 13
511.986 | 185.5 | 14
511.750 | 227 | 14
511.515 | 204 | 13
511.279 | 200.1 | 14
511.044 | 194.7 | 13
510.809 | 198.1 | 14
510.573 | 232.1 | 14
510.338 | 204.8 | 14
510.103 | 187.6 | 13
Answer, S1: 200.1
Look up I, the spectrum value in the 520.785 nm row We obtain 250.4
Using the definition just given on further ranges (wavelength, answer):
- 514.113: 215.1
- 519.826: 194.9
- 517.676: 176.6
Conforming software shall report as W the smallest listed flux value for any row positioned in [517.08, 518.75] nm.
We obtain 175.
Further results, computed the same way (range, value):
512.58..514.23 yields 198.3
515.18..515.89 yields 205.3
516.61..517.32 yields 187.7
